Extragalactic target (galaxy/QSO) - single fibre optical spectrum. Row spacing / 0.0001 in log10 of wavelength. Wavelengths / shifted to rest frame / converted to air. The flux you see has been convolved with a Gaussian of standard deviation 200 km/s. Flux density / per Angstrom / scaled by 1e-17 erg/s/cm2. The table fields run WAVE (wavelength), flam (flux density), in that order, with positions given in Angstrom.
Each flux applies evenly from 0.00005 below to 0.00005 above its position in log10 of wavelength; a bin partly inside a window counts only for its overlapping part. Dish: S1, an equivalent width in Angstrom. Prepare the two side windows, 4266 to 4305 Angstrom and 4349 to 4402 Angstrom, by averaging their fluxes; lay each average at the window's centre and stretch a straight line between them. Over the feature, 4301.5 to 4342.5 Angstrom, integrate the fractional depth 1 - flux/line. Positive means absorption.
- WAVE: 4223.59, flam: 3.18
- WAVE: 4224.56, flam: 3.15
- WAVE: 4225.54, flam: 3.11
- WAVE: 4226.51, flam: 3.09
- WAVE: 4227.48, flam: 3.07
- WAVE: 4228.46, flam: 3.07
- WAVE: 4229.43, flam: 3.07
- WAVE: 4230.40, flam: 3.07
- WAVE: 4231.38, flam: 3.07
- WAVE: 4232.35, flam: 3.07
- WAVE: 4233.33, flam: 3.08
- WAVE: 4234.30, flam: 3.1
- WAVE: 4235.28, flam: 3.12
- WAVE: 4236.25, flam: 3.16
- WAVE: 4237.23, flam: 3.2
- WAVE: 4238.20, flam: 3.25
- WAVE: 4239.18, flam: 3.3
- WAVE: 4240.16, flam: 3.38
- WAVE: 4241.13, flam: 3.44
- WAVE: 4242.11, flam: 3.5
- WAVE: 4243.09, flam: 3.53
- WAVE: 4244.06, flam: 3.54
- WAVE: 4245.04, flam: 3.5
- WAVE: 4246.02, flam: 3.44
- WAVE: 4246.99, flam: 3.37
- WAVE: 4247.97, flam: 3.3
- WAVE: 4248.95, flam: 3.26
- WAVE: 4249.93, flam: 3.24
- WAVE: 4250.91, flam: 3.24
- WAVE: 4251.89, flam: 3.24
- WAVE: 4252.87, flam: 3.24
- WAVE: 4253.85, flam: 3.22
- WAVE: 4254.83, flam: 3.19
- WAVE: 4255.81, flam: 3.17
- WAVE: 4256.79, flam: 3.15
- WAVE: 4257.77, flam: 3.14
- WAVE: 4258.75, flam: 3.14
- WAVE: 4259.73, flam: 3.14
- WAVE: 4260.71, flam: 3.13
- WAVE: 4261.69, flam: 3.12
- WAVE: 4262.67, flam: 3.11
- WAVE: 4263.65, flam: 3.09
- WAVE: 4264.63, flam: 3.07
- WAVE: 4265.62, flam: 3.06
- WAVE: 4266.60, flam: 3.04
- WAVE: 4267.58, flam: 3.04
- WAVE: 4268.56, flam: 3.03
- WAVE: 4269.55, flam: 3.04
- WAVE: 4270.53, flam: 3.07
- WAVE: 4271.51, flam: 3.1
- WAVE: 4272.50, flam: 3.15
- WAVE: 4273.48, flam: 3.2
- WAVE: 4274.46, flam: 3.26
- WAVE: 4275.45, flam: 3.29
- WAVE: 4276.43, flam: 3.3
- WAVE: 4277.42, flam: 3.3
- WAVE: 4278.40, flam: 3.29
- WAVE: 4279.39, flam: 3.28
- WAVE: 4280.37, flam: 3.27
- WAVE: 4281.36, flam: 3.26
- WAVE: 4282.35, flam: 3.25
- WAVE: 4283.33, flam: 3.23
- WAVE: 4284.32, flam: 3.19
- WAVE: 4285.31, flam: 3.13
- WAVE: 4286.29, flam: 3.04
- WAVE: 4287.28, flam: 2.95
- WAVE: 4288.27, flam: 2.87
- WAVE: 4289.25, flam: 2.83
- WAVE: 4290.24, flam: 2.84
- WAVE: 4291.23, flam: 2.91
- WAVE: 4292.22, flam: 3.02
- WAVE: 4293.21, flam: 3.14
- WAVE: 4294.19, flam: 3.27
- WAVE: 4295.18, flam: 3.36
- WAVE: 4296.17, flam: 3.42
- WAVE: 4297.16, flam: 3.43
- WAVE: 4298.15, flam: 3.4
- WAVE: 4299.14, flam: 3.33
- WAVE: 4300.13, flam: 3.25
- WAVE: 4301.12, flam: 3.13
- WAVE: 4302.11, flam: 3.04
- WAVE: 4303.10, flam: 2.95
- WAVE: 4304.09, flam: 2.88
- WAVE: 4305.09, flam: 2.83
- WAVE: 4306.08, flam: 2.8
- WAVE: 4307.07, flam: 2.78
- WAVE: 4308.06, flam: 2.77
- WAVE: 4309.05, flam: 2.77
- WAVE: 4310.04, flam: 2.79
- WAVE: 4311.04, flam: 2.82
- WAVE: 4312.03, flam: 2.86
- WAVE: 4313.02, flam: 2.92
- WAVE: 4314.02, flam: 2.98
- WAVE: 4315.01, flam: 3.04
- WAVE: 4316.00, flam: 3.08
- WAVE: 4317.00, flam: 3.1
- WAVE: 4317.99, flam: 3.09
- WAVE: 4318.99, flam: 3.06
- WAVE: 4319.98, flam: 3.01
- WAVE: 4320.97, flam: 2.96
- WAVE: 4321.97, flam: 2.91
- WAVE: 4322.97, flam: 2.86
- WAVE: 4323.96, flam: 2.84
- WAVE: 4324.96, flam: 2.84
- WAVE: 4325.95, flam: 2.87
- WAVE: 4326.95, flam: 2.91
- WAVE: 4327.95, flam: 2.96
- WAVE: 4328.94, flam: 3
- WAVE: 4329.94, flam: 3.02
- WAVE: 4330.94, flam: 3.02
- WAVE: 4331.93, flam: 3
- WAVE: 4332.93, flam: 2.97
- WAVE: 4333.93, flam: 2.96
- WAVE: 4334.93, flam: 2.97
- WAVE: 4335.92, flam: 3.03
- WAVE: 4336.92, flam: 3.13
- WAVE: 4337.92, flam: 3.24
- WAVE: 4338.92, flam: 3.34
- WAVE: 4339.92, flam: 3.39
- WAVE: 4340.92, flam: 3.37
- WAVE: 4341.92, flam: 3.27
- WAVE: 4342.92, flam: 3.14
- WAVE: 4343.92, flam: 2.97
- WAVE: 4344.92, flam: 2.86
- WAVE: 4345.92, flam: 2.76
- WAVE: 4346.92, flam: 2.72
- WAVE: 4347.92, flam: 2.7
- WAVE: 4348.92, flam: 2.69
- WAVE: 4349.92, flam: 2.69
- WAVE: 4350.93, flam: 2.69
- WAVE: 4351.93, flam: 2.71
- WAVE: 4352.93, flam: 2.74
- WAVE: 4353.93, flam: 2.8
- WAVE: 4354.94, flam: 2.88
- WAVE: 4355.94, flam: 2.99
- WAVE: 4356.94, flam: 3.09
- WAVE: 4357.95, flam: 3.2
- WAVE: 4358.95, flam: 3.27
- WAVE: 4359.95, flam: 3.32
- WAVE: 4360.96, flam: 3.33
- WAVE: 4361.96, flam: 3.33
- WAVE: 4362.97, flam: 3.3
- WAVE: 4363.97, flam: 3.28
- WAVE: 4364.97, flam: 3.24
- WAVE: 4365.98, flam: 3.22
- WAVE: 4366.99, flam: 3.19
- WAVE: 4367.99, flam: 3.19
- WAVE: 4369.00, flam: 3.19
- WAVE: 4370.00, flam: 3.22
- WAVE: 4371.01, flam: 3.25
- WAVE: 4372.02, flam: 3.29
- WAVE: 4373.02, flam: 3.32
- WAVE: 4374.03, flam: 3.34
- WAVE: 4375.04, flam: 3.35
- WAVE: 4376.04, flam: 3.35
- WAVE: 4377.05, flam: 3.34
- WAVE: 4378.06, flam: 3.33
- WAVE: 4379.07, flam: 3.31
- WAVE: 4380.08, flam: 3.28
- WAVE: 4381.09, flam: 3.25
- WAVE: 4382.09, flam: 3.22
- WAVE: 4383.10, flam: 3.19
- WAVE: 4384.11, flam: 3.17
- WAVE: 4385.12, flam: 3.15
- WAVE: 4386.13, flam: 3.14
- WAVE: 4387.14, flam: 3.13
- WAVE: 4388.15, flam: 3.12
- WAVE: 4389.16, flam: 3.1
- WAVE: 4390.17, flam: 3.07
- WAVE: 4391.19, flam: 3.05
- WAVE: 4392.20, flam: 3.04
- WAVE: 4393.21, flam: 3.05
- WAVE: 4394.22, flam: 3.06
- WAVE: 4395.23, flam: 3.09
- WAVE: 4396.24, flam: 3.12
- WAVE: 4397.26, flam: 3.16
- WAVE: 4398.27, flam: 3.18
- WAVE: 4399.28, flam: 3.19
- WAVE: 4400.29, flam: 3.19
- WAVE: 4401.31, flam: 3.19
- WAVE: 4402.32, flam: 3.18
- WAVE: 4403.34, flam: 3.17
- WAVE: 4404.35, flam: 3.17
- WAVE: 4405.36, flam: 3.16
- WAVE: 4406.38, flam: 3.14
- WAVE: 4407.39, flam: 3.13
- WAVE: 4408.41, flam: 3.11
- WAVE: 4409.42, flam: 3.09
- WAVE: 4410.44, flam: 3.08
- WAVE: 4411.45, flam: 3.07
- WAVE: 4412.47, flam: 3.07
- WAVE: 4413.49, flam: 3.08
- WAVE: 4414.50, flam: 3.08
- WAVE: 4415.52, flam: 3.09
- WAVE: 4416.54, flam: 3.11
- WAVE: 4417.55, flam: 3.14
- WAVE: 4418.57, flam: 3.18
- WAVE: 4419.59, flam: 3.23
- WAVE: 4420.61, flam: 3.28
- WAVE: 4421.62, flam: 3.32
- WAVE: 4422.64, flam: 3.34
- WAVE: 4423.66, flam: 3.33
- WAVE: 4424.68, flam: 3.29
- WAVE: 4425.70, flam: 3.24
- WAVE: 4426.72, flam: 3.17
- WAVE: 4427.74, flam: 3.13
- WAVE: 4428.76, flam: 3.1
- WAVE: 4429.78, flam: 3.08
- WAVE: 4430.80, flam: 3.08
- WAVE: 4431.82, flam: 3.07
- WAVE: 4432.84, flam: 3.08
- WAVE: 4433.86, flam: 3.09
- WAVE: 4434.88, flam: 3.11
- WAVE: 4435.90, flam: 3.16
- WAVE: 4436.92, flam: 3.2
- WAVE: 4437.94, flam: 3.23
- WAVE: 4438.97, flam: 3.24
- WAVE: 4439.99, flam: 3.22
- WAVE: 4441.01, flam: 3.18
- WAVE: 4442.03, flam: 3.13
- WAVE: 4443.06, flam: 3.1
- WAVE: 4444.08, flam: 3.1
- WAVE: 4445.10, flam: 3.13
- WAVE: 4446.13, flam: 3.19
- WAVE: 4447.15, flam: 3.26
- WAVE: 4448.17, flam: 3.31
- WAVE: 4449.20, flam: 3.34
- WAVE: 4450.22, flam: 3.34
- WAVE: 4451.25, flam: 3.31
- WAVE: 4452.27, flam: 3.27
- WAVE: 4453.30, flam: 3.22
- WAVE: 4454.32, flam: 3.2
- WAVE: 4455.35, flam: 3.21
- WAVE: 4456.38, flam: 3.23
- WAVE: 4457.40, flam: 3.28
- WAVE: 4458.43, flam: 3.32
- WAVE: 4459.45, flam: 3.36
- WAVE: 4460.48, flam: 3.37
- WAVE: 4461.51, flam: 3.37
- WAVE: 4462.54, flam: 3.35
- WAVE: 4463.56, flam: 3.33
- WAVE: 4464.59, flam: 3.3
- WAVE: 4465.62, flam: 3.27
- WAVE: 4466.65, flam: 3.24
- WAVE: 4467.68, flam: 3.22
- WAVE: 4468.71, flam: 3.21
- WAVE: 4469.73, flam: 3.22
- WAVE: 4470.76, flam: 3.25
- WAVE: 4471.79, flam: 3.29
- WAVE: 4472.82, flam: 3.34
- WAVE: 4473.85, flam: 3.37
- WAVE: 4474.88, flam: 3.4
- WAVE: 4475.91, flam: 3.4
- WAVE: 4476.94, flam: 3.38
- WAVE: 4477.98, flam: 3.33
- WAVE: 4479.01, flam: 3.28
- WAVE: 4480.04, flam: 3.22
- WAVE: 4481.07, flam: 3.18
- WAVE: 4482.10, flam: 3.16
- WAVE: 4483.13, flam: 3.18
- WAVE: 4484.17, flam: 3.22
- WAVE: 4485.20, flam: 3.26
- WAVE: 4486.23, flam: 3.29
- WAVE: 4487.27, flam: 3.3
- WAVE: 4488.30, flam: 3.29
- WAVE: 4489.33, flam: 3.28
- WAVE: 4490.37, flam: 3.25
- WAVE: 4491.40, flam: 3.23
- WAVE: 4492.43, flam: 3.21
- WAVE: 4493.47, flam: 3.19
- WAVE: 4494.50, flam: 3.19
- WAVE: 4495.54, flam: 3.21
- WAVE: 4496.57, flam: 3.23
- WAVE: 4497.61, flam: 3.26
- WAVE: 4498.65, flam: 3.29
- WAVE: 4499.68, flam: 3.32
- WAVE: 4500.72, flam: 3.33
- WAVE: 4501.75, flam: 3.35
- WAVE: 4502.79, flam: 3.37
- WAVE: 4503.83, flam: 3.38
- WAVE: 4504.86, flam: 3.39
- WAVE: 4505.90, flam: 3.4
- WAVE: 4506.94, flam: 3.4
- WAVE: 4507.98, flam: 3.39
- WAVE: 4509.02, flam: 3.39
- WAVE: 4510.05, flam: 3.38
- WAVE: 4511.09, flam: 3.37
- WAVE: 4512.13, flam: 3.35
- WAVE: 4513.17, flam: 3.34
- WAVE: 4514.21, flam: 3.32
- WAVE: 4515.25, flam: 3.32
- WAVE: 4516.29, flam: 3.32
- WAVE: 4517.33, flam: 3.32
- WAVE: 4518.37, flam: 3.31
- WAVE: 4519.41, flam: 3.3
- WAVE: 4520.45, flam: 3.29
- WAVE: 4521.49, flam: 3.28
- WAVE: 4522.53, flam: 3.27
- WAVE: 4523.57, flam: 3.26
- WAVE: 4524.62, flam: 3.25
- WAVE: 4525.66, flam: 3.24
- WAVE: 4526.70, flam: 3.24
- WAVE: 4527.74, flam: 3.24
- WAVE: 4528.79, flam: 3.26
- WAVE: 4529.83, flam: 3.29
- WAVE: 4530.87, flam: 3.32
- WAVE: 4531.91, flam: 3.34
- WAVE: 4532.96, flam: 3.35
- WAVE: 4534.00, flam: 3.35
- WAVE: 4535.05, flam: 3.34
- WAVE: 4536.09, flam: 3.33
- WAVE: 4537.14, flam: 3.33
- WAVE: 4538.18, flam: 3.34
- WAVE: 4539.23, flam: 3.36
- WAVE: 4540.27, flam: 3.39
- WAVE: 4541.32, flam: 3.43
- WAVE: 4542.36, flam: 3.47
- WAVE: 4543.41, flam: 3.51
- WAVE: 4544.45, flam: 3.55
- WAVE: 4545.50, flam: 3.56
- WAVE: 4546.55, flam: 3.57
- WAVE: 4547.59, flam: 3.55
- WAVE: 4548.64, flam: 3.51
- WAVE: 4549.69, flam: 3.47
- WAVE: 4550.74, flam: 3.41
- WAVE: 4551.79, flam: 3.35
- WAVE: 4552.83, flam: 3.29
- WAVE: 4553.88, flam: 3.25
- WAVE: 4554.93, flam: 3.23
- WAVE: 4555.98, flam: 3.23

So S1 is 2.1 Angstrom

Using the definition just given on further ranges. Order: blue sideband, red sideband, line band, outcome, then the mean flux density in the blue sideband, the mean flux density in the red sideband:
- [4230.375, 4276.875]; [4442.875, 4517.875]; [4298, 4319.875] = 1.7 Angstrom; 3.21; 3.29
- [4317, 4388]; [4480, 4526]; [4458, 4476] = -0.4 Angstrom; 3.09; 3.29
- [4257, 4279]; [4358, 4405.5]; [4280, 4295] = 0.3 Angstrom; 3.14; 3.21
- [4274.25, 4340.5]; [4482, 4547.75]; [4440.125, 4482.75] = -0.1 Angstrom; 3.06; 3.33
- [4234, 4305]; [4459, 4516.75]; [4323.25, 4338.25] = 1.1 Angstrom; 3.19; 3.3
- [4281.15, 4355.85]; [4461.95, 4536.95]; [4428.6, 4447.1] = 0.3 Angstrom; 3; 3.3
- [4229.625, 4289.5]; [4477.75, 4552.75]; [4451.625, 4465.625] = 0.0 Angstrom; 3.19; 3.33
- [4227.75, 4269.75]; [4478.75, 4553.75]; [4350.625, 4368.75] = 0.8 Angstrom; 3.2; 3.33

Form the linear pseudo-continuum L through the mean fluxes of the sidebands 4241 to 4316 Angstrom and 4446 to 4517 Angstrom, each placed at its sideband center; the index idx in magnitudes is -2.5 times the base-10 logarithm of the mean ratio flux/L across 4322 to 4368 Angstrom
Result 0.06 mag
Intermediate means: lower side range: 3.14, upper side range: 3.3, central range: 3.03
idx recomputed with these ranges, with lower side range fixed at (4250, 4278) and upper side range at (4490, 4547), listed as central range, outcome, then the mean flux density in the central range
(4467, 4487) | 0.01 mag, 3.27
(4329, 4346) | 0.04 mag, 3.09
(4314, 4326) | 0.08 mag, 2.98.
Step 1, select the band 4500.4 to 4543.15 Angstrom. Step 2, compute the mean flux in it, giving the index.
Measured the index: 3.34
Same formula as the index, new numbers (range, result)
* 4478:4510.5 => 3.29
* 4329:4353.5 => 2.97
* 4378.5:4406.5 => 3.15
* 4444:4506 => 3.28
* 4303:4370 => 3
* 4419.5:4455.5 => 3.2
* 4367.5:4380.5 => 3.29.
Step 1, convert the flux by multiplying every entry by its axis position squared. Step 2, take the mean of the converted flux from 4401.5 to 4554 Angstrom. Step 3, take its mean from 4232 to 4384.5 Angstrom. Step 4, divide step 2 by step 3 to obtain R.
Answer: 1.13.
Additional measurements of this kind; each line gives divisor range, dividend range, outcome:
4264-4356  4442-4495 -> 1.16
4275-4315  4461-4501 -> 1.16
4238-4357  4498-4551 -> 1.21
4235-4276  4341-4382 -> 1.02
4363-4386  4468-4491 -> 1.05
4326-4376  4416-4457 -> 1.08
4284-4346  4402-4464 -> 1.11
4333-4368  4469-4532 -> 1.15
